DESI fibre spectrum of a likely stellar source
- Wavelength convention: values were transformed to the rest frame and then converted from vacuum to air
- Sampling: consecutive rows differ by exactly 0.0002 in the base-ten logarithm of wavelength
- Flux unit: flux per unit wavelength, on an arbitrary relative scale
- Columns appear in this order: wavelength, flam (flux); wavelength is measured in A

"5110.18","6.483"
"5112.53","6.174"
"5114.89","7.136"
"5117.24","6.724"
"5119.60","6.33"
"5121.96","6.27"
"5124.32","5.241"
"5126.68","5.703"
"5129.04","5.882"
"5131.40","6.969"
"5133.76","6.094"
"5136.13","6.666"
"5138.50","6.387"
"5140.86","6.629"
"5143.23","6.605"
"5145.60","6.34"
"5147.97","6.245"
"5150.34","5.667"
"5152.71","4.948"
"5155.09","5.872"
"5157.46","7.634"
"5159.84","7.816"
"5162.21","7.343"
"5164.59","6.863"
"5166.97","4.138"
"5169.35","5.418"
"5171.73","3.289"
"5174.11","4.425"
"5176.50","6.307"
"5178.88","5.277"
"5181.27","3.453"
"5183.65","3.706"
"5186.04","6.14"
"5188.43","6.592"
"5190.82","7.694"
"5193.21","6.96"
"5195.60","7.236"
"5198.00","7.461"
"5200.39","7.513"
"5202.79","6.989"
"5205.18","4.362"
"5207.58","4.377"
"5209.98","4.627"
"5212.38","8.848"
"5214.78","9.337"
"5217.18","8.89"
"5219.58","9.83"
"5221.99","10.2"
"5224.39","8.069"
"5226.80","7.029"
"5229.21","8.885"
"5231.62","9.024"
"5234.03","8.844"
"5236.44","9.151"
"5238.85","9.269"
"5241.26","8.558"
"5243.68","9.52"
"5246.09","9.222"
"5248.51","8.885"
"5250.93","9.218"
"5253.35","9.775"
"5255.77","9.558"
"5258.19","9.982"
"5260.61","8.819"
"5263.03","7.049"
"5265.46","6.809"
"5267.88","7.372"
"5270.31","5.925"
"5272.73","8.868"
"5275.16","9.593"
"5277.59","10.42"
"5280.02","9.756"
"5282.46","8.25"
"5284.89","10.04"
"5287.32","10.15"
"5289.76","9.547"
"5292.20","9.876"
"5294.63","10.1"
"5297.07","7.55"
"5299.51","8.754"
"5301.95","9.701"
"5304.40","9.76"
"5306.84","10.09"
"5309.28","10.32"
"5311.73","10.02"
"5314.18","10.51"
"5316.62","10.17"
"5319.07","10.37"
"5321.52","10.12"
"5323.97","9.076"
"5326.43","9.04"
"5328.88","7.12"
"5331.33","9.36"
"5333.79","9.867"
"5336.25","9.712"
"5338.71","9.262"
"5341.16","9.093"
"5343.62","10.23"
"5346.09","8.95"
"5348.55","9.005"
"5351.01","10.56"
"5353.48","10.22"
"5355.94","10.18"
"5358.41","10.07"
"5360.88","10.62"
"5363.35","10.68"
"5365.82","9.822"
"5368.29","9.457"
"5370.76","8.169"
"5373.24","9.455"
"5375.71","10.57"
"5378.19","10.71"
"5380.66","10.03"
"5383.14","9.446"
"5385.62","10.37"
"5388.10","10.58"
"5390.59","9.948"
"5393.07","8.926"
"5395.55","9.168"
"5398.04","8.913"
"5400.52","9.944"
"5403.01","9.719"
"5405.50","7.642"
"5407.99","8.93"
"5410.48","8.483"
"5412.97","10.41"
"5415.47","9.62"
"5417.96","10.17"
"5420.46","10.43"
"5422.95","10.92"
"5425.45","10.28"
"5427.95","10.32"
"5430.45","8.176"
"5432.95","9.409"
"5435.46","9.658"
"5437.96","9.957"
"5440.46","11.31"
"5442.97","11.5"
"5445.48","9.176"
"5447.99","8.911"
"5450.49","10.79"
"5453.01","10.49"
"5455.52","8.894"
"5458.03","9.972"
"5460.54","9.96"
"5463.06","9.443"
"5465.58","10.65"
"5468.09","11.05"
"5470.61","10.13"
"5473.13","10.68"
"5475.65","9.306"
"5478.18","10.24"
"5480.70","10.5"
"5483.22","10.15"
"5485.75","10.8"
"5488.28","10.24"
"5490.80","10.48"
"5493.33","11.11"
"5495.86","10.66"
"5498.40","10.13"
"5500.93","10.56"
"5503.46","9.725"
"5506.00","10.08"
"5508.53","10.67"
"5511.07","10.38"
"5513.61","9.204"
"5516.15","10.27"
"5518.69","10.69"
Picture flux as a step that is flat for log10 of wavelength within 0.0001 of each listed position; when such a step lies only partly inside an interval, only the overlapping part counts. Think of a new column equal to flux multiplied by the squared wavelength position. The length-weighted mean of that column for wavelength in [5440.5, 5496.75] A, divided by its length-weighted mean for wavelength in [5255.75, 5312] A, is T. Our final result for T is 1.21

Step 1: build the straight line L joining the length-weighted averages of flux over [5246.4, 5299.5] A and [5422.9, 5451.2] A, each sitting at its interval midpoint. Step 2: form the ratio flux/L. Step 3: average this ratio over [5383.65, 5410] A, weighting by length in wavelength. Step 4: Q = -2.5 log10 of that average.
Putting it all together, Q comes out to 0.04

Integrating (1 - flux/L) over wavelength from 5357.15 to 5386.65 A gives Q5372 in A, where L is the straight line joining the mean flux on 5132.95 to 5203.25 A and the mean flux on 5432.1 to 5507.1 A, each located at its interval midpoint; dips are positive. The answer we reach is -3.6 A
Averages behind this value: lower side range 6.11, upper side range 10.2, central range 9.95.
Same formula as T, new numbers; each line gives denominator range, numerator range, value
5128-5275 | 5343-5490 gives 1.49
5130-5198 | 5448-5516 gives 1.90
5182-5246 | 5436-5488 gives 1.46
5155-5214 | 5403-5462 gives 1.78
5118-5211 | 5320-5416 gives 1.73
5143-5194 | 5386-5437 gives 1.81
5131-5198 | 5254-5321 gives 1.61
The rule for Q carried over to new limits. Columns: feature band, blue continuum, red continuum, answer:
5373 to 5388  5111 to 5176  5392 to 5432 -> -0.12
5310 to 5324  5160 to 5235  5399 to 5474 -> -0.21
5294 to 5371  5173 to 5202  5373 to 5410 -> -0.13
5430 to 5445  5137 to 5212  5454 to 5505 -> -0.04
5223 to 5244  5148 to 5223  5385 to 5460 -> -0.22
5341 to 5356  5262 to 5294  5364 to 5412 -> -0.06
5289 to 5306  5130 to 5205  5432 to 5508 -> -0.18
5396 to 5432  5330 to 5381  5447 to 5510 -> 0.05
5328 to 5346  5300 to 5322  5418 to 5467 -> 0.09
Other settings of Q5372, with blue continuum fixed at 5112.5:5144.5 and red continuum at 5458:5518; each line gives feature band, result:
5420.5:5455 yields -1.2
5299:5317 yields -3.5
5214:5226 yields -3.0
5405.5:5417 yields 0.3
